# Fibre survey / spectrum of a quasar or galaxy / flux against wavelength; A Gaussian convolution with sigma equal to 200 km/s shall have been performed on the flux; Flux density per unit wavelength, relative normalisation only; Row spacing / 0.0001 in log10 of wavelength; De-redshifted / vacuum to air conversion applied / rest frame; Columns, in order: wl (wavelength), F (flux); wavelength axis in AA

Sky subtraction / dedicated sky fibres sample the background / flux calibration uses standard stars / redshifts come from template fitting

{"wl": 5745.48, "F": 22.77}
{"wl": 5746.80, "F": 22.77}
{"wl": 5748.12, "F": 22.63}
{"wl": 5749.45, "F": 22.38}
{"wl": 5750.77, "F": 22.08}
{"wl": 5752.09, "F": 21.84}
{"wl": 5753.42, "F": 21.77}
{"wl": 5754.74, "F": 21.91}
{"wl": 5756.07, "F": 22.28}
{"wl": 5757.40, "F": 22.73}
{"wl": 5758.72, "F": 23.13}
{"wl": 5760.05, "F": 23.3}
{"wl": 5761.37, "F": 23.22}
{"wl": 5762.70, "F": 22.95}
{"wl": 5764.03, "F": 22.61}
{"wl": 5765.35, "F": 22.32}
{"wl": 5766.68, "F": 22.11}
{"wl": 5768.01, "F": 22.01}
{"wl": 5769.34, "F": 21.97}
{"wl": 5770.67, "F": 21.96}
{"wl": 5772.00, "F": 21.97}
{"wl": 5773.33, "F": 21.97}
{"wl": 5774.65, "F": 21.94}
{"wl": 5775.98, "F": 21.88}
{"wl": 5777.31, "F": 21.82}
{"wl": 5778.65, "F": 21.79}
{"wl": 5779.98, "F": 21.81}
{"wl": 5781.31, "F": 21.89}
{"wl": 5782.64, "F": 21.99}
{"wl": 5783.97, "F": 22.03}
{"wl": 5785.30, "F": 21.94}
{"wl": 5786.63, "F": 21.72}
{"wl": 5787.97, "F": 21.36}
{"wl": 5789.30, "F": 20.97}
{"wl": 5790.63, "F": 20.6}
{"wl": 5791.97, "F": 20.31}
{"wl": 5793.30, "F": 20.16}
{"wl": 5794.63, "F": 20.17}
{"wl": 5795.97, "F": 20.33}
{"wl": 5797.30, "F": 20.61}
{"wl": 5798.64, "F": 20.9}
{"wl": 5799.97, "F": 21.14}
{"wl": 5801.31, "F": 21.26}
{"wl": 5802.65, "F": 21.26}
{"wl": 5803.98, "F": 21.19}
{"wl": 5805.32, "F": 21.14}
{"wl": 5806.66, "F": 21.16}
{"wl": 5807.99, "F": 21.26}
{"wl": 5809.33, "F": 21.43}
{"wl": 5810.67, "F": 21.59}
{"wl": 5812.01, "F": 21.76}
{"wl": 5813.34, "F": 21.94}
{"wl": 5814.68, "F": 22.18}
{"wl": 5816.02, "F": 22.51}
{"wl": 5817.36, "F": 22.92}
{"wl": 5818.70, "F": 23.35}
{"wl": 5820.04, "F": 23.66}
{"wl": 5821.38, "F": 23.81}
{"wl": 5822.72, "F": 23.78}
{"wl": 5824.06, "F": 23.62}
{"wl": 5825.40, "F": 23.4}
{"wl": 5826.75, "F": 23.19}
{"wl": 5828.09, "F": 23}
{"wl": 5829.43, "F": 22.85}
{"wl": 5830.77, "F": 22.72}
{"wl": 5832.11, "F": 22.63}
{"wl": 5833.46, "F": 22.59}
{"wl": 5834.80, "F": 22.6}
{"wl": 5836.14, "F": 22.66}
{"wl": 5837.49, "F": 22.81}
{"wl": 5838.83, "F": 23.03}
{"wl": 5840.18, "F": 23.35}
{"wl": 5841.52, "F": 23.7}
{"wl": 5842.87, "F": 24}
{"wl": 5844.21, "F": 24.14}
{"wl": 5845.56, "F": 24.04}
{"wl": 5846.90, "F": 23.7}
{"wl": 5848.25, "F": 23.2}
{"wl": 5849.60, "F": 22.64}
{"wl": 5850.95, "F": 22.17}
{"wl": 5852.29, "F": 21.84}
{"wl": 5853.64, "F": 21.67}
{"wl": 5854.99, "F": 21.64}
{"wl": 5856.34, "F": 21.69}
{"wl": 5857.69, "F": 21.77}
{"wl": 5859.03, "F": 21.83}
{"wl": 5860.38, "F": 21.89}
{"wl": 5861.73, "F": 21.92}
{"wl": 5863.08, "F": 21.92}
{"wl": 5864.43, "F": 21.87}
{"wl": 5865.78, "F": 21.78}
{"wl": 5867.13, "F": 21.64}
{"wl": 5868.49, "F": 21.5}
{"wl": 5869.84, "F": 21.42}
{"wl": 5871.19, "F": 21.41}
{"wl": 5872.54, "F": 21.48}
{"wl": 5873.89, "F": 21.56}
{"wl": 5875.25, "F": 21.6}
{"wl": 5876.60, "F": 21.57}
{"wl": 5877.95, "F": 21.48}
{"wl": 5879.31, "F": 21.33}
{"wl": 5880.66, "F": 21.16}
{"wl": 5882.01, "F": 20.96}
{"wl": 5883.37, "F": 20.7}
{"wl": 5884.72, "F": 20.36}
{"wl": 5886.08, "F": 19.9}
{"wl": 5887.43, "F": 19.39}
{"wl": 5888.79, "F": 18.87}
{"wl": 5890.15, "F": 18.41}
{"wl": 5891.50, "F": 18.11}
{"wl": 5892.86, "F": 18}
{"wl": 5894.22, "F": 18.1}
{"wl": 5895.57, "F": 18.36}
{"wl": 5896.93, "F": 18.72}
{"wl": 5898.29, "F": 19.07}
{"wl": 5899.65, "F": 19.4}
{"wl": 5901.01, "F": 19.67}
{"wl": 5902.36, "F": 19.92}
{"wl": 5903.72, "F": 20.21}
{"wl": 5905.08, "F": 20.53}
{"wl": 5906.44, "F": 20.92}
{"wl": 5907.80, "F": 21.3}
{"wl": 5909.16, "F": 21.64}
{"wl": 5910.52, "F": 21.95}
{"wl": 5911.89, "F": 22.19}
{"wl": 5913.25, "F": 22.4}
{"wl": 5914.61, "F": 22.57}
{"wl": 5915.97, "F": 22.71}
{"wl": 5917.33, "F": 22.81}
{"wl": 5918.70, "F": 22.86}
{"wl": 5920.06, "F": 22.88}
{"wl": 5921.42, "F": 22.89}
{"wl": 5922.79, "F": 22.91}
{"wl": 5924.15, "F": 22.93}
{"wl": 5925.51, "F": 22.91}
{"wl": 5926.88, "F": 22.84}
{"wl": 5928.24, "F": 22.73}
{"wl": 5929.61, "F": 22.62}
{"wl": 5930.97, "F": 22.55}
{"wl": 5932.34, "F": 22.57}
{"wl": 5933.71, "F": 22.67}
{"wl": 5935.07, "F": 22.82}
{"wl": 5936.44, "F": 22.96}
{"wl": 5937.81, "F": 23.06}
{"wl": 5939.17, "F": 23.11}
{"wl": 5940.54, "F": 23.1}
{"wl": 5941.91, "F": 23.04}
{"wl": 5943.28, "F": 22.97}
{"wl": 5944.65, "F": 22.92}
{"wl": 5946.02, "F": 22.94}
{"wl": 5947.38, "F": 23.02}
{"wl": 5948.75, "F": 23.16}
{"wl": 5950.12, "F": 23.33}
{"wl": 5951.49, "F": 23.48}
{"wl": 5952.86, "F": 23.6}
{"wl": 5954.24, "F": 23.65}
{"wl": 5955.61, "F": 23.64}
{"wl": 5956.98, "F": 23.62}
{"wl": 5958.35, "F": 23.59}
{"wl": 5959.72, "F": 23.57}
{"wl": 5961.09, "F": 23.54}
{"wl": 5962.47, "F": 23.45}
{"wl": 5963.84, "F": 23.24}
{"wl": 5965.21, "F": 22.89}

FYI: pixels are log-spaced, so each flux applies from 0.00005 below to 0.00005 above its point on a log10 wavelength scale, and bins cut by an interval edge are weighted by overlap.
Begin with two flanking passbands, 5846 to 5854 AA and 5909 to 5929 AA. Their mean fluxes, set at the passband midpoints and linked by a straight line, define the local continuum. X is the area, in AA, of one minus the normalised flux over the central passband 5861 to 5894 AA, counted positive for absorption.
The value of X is 2.8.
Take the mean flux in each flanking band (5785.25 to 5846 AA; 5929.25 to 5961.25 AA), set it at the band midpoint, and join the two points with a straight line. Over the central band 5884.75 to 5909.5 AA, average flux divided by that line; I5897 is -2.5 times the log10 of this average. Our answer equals 0.17 mag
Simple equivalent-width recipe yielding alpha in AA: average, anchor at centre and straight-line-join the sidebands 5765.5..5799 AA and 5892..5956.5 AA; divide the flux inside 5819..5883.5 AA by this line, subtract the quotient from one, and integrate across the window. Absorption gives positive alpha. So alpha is -2.0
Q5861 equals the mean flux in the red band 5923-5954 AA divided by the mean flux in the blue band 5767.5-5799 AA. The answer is 1.1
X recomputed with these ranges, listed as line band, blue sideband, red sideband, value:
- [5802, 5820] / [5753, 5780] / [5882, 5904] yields -0.59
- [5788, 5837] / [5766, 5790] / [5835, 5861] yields 0.71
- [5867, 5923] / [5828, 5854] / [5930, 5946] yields 5.18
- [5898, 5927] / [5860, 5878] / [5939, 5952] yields 0.98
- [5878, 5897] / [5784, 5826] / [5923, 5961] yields 2.53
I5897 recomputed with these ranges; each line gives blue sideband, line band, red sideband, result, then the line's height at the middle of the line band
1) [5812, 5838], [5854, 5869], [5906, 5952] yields 0.05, 22.9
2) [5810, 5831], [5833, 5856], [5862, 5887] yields -0.03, 22.2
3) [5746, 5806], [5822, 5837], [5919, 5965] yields -0.04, 22.2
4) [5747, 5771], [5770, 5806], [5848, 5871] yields 0.05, 22.3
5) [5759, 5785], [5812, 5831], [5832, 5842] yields -0.01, 22.7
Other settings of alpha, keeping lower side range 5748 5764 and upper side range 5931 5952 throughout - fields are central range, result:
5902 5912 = 0.8 AA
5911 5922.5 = 0.1 AA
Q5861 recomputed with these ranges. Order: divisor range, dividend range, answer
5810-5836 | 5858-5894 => 0.91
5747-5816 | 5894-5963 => 1.02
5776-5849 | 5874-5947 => 0.96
